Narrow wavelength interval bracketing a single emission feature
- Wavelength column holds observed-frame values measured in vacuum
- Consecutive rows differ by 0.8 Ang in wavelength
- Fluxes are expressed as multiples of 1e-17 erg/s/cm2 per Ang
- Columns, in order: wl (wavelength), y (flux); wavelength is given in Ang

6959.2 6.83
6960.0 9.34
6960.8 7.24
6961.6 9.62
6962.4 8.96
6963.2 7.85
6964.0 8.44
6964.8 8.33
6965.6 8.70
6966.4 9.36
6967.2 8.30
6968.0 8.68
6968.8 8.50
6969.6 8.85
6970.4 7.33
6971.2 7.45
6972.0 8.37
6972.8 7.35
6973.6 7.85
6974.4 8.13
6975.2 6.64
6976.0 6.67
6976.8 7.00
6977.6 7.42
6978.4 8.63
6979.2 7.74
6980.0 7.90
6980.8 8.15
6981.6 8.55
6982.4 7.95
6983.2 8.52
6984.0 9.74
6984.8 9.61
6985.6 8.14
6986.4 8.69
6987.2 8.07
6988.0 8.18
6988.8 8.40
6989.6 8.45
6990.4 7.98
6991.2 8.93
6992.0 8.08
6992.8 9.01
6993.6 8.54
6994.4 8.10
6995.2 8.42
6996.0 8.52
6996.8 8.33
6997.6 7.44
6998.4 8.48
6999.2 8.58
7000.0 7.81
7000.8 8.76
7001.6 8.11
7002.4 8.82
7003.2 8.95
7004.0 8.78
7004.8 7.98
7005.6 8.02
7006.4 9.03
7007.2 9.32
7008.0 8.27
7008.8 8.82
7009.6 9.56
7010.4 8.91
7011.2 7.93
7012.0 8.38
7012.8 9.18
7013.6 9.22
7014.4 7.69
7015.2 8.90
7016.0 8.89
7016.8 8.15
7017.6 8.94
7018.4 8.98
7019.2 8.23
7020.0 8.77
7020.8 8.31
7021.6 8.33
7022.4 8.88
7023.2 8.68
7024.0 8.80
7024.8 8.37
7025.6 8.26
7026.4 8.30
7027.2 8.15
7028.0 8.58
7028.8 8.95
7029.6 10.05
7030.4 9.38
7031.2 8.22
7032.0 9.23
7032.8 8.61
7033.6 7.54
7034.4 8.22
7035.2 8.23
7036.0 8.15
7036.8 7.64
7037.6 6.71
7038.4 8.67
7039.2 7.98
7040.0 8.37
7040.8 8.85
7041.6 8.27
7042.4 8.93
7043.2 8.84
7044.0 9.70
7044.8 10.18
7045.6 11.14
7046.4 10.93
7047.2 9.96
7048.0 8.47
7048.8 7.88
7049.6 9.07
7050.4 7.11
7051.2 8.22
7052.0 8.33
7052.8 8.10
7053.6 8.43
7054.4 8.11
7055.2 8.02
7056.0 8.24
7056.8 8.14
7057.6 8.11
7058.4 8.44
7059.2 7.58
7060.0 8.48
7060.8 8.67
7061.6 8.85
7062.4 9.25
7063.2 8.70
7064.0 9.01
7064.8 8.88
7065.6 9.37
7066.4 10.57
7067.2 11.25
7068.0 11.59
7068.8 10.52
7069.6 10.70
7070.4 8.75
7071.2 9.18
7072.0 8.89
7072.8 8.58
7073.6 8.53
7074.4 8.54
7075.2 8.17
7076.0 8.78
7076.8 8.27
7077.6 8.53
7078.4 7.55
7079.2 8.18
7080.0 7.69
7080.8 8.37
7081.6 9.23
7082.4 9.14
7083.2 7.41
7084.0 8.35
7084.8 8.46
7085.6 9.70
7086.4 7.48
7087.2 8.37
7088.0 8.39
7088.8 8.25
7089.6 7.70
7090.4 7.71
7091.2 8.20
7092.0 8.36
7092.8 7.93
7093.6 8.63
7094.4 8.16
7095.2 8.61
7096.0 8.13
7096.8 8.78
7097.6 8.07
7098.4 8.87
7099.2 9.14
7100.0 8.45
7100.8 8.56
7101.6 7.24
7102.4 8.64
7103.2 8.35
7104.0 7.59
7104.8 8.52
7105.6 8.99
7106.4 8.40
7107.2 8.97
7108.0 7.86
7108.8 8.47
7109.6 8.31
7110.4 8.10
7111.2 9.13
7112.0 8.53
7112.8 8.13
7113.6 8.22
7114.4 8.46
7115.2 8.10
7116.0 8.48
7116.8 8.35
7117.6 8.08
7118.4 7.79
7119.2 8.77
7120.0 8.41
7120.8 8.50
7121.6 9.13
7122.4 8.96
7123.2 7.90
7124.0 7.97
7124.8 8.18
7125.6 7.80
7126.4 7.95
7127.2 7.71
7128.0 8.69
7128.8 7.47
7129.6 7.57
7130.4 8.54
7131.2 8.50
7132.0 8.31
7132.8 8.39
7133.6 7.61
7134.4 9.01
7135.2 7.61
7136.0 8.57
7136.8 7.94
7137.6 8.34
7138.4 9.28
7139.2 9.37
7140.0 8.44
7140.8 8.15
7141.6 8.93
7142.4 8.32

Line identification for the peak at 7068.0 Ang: [N II]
